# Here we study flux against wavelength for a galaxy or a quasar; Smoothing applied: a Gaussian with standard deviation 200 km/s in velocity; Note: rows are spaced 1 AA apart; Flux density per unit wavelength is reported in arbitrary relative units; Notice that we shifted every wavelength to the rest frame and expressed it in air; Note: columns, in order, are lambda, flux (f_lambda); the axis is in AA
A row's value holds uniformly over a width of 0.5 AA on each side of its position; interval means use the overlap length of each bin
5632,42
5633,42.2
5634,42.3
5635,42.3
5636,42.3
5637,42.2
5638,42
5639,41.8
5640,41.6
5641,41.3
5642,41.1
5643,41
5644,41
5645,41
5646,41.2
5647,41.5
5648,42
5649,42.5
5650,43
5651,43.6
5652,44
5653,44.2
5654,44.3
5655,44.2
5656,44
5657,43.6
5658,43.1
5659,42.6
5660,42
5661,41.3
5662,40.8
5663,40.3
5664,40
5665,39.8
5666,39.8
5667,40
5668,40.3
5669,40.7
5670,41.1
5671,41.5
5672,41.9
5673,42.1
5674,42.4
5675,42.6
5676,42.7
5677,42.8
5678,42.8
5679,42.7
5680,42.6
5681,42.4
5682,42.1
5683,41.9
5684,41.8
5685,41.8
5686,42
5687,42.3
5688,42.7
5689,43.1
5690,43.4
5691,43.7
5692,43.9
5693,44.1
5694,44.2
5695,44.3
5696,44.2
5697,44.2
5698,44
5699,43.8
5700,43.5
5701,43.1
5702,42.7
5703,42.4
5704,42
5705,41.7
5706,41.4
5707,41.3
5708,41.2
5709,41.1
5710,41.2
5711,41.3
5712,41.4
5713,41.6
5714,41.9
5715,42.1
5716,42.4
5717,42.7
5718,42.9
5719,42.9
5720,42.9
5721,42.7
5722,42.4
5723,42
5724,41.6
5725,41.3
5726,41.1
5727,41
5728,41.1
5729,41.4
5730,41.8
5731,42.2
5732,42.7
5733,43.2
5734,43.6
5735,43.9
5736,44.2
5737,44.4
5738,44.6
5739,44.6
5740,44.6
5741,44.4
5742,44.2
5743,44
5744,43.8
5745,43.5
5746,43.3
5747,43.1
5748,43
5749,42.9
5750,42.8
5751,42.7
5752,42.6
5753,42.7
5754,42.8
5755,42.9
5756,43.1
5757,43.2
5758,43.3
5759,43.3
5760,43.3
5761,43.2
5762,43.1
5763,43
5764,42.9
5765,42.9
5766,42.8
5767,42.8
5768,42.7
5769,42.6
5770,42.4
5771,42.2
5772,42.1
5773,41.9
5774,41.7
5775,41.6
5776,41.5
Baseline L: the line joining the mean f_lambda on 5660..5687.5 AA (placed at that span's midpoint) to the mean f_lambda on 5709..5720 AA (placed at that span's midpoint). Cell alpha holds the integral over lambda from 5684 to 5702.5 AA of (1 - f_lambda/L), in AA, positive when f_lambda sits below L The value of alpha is -0.68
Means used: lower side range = 41.6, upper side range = 42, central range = 43.3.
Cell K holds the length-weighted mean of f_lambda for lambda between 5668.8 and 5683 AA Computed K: 42.2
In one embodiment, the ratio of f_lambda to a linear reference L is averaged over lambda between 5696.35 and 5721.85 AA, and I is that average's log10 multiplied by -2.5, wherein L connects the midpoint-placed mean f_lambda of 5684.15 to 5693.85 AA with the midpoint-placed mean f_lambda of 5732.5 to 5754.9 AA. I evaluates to 0.02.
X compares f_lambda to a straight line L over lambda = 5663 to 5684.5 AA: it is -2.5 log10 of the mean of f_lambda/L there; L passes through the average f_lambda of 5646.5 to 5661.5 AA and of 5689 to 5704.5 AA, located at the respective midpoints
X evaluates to 0.043 mag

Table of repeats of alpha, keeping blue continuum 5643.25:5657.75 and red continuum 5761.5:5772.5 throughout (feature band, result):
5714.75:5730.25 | 0.26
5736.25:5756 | -0.37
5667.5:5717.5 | 0.42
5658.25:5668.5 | 0.50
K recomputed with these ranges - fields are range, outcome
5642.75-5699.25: 42.4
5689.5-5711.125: 42.9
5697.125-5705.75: 42.9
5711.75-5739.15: 42.5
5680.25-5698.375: 43.1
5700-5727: 42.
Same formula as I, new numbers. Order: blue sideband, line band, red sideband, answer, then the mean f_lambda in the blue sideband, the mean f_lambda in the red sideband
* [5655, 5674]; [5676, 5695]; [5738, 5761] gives -0.02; 41.5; 43.4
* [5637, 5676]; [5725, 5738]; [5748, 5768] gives 0.00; 41.9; 43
